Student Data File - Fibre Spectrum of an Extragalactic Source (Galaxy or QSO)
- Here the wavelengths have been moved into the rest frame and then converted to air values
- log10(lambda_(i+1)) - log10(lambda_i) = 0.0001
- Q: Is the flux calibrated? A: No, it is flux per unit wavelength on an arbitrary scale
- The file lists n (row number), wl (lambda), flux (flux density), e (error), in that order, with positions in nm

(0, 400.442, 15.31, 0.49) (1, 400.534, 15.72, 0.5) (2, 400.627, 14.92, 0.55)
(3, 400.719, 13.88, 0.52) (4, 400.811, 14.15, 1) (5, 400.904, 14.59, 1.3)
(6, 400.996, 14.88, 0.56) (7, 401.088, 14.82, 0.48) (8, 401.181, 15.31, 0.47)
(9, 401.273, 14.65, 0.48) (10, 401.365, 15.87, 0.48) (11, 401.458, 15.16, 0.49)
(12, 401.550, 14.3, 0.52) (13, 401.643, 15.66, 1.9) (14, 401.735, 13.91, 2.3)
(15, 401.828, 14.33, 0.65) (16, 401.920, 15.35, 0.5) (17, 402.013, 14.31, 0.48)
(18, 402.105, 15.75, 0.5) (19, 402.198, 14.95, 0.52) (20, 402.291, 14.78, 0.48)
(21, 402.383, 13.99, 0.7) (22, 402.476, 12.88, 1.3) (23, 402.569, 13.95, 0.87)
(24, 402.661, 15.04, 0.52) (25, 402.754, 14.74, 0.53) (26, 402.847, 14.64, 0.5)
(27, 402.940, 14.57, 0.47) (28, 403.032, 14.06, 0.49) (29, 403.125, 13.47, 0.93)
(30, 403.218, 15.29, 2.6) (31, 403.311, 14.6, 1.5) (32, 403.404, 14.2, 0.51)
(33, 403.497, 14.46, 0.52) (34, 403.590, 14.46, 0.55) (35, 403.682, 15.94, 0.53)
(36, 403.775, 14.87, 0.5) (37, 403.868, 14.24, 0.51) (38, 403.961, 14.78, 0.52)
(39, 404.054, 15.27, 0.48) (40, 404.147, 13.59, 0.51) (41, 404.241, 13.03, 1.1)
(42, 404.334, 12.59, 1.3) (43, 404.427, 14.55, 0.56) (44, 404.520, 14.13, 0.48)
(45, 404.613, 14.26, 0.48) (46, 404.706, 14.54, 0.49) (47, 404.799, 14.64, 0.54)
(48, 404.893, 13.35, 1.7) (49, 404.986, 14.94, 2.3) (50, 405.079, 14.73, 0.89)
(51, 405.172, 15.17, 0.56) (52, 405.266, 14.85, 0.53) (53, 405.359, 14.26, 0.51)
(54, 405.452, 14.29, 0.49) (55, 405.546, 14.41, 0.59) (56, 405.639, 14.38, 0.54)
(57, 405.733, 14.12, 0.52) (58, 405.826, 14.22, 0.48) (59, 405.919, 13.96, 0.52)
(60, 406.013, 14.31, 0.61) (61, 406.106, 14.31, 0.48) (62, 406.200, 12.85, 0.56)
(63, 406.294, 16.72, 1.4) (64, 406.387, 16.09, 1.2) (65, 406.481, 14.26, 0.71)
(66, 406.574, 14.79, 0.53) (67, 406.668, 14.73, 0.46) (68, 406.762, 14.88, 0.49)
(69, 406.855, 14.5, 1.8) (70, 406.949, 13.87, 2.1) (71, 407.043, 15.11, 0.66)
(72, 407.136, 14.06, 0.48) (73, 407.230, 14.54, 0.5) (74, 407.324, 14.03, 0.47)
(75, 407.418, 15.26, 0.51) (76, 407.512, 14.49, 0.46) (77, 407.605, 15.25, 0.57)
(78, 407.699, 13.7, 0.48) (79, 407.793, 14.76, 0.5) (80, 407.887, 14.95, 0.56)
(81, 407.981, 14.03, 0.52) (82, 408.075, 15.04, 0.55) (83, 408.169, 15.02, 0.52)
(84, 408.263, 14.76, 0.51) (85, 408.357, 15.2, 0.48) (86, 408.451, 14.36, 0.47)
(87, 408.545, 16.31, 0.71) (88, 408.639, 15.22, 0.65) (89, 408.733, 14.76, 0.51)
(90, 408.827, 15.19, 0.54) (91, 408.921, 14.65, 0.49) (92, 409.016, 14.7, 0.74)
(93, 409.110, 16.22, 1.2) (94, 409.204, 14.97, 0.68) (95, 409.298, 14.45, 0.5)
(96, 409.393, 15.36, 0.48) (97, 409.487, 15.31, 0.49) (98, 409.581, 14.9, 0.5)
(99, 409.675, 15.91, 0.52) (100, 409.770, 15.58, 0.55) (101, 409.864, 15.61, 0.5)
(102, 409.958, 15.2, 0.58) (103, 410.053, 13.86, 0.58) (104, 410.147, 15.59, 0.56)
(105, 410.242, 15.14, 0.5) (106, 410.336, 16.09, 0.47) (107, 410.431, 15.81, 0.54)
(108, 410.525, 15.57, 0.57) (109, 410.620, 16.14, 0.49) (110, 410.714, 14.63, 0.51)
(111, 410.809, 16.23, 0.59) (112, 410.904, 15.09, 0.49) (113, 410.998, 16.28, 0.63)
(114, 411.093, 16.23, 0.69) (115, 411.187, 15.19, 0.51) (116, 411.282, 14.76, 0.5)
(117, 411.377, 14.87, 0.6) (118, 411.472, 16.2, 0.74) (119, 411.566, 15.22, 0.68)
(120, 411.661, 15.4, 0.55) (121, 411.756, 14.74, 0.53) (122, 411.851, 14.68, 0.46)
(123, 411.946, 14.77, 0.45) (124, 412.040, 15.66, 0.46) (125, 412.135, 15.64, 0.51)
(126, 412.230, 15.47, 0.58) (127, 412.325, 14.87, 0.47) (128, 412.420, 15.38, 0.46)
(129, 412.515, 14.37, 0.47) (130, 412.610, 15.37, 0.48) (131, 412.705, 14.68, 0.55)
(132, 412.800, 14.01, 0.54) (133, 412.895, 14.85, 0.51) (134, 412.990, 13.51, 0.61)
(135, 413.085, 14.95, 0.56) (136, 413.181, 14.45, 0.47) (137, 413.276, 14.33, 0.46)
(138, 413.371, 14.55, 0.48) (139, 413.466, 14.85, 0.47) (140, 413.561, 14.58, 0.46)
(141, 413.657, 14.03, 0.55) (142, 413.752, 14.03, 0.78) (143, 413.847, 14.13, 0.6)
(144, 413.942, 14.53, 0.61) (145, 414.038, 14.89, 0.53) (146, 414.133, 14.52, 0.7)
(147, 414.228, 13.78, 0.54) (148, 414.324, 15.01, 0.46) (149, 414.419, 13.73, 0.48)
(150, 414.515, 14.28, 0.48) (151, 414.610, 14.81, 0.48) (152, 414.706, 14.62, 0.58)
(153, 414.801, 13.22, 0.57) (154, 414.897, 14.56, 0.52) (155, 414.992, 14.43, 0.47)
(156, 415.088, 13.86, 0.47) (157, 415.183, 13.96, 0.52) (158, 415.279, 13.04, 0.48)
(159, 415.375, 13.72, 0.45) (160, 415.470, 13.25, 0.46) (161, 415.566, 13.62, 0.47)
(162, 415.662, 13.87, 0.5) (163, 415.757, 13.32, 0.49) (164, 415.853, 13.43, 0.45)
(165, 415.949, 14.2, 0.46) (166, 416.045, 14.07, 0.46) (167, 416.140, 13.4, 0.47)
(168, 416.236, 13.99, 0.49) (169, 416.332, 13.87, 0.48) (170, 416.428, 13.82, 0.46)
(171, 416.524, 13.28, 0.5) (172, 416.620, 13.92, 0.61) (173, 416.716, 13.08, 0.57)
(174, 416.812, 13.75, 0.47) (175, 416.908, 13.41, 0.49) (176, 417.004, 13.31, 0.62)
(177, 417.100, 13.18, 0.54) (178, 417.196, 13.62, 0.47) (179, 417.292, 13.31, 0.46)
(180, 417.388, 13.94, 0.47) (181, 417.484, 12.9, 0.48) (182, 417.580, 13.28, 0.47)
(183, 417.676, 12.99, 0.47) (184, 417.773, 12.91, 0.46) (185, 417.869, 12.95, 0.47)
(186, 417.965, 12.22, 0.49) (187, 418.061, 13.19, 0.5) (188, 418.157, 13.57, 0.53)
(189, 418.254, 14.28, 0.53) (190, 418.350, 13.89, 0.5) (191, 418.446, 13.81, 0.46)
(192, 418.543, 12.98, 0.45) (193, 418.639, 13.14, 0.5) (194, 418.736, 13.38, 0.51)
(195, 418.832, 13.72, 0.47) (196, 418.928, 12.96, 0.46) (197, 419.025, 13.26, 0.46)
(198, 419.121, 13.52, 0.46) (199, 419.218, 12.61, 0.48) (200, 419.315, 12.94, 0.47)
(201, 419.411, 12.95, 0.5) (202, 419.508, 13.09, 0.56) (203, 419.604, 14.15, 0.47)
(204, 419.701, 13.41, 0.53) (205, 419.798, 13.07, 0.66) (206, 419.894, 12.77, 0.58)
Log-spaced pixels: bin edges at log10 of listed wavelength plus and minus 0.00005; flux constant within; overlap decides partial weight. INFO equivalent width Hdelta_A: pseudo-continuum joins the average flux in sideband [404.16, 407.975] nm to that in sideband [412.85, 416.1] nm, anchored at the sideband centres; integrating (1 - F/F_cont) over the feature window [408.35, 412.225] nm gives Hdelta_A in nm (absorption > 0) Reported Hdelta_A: -0.28 nm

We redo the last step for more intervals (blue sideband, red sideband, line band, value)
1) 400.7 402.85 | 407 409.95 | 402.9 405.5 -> 0.067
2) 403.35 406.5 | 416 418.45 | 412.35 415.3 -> -0.140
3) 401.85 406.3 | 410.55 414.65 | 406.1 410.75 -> -0.105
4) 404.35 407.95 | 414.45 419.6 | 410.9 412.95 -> -0.172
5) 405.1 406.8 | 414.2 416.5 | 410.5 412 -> -0.124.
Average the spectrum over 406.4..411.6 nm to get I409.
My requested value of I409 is 15.1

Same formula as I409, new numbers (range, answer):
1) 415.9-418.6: 13.5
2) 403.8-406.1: 14.3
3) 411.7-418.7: 14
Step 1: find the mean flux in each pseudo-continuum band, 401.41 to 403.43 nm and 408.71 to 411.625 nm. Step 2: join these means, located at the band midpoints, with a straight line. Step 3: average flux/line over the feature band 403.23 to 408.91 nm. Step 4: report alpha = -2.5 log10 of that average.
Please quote 0.03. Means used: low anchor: 14.5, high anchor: 15.4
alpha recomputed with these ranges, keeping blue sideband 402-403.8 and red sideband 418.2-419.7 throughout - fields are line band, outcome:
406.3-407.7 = -0.04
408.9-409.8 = -0.08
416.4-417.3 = 0.01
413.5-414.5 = -0.05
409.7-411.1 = -0.11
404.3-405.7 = 0.00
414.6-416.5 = -0.02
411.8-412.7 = -0.09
